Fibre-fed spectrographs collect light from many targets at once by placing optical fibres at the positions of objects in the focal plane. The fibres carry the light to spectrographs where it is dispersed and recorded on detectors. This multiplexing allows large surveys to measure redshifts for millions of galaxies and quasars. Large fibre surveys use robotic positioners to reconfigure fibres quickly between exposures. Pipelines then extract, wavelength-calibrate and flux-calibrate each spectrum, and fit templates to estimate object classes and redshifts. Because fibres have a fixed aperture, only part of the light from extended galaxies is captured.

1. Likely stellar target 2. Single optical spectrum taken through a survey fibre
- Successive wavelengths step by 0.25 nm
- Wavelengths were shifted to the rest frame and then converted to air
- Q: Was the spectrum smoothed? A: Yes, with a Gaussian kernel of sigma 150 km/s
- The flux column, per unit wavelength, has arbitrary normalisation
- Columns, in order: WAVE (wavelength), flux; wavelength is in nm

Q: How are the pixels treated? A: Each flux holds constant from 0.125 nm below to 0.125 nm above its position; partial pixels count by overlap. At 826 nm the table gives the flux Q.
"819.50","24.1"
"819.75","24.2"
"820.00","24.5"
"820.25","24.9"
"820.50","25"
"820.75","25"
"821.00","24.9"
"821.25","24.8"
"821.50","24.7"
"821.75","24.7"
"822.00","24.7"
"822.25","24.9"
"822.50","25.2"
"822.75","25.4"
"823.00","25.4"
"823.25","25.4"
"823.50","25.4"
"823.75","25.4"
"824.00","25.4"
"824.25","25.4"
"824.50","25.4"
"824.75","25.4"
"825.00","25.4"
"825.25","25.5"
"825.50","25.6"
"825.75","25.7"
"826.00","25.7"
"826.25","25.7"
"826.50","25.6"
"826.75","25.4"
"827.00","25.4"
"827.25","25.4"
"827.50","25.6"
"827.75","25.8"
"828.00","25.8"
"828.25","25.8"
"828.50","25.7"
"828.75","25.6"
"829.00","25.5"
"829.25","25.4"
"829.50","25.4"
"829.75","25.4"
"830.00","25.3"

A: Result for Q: 25.7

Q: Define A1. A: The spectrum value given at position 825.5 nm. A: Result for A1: 25.6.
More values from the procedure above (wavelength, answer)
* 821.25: 24.8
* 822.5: 25.2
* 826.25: 25.7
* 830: 25.3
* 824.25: 25.4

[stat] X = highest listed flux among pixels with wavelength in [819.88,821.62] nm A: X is 25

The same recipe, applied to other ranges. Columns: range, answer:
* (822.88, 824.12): 25.4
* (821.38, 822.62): 25.2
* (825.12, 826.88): 25.7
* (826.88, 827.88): 25.8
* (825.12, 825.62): 25.6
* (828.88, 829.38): 25.5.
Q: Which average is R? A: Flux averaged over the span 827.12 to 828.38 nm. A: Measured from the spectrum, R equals 25.7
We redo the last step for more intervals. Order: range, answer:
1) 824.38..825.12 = 25.4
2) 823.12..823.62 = 25.4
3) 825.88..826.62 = 25.7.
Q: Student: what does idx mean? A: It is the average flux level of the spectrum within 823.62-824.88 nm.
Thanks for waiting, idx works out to 25.4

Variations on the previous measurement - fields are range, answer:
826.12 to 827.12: 25.5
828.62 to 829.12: 25.6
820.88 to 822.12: 24.8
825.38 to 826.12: 25.7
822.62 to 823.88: 25.4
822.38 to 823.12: 25.3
